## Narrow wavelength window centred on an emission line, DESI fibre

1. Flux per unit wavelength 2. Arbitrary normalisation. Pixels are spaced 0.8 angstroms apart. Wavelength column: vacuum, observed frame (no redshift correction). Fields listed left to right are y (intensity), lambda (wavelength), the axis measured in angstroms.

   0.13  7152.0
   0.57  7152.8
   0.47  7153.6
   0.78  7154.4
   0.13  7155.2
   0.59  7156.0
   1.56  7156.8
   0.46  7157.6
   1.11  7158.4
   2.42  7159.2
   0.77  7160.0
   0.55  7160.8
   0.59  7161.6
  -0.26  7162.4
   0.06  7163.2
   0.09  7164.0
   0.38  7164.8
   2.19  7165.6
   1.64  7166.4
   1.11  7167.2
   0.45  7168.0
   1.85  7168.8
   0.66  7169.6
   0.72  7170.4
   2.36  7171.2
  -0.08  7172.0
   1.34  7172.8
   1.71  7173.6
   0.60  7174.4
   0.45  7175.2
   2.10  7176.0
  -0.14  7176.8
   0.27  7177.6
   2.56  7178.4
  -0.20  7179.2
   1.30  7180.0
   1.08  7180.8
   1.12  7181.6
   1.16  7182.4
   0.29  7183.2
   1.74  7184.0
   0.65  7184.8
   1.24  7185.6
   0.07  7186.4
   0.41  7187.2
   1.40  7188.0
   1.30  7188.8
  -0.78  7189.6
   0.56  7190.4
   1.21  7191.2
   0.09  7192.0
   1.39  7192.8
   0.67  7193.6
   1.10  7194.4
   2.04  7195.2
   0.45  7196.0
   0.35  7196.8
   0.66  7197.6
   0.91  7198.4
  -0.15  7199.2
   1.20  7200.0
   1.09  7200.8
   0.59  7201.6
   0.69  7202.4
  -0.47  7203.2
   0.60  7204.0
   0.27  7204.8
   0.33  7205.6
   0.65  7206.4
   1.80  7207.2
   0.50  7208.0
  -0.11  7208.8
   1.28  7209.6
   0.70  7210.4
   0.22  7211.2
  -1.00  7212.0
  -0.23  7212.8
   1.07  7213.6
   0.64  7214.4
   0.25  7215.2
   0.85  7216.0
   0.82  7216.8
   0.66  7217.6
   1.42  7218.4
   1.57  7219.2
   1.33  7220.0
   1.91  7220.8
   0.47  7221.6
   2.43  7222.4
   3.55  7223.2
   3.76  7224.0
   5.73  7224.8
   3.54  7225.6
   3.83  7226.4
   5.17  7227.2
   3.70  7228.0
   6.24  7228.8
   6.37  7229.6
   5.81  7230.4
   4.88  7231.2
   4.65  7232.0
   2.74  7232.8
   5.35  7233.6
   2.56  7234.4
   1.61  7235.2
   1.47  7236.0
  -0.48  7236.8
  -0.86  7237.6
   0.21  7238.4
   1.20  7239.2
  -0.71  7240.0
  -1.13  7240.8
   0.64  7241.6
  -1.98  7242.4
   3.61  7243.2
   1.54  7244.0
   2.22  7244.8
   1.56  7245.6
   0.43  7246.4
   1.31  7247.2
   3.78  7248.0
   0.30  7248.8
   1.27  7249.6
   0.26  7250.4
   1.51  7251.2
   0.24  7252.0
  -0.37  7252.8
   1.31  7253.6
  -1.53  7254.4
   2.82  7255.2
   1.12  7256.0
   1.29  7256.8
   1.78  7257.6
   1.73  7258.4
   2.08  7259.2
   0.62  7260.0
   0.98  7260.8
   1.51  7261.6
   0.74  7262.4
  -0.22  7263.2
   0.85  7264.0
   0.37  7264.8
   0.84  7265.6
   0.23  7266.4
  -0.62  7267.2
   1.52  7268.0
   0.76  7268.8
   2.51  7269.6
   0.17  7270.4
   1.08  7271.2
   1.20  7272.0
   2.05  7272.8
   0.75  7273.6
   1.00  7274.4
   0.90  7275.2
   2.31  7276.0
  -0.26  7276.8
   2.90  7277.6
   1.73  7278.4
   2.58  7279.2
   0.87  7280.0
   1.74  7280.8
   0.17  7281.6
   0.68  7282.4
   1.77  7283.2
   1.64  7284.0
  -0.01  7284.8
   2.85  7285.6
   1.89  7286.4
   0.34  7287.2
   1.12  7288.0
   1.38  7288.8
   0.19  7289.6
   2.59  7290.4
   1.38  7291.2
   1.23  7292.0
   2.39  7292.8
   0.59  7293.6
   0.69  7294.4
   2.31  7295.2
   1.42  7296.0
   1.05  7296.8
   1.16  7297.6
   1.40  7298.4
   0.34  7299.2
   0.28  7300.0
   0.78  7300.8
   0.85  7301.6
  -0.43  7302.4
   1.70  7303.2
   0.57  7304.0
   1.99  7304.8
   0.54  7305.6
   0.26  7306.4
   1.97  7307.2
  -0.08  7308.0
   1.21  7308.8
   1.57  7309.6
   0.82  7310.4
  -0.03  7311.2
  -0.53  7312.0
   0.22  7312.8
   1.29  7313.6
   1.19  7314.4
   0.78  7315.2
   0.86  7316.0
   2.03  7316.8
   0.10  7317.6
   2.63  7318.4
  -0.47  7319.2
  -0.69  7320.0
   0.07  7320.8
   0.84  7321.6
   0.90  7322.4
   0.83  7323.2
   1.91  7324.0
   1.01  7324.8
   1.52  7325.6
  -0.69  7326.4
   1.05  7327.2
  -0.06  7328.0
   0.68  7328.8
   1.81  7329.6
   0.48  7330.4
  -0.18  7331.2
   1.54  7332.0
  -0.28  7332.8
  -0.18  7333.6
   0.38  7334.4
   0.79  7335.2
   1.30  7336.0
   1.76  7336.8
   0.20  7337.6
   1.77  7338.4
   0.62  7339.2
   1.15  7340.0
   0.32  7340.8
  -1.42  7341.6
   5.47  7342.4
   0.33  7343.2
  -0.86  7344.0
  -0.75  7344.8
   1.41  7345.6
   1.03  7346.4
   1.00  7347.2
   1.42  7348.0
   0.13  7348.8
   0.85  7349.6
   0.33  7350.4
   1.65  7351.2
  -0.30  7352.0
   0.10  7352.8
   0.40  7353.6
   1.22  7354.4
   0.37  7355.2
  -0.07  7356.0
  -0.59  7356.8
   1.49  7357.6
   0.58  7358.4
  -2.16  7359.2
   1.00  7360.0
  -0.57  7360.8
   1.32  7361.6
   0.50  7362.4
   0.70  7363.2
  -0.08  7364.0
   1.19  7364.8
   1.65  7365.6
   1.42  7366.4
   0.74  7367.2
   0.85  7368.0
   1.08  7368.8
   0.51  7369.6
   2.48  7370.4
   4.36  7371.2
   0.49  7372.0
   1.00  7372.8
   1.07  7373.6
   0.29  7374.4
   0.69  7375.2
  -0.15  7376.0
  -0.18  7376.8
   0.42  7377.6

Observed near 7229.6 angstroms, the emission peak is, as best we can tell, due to [O II] 3727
